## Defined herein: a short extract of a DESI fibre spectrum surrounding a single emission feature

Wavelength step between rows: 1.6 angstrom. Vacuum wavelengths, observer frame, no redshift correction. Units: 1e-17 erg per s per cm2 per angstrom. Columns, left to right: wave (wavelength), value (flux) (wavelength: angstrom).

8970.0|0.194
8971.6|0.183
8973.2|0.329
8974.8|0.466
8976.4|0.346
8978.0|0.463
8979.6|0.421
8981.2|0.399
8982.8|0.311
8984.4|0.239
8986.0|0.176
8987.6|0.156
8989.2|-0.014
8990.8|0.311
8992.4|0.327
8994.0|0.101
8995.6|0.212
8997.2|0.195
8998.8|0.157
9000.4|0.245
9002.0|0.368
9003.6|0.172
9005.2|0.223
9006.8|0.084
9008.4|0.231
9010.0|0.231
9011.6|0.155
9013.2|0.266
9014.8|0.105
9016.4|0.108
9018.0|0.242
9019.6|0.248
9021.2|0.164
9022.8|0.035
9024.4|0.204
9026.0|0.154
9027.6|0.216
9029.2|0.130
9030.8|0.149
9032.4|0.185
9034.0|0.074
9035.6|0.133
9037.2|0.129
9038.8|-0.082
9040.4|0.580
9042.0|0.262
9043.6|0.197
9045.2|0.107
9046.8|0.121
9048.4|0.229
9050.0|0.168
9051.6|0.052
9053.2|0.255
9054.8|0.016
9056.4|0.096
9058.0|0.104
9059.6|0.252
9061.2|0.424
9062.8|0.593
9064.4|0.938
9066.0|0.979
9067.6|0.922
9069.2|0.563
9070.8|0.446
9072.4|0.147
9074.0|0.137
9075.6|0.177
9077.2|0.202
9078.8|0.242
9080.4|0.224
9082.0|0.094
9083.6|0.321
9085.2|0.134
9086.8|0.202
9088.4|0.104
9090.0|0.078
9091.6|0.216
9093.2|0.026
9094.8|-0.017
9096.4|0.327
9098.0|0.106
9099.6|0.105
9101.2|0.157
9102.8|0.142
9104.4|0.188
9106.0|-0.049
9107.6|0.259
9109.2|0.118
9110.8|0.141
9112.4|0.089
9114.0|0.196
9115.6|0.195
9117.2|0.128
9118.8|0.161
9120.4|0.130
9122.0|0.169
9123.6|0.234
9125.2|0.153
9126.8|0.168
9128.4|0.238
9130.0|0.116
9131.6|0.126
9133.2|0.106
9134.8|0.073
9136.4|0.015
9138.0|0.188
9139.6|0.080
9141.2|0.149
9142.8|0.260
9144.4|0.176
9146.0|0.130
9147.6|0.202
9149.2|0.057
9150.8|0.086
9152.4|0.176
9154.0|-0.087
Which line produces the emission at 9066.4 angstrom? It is [O III]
